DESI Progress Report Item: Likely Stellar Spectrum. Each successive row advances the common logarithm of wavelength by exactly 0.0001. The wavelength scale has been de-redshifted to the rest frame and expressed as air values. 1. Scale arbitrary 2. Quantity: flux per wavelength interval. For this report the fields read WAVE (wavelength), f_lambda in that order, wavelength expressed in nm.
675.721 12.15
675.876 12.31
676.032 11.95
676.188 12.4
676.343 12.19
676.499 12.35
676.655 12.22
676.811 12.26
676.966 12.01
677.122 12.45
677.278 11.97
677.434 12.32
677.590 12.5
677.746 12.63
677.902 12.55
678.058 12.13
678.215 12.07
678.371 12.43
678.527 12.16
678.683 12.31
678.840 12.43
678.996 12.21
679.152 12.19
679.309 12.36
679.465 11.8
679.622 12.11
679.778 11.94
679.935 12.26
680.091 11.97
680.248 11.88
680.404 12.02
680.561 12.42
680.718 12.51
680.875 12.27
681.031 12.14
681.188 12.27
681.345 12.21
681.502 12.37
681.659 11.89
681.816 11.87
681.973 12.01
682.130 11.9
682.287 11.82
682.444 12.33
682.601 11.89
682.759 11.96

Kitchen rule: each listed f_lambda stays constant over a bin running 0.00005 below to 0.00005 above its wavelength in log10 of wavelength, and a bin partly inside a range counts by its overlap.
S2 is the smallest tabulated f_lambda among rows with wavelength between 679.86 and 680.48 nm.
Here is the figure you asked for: 11.88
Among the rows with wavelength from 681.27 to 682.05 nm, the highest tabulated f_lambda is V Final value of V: 12.37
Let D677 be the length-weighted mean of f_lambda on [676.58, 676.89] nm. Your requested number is 12.3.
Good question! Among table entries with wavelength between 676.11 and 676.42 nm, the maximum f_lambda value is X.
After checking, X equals 12.4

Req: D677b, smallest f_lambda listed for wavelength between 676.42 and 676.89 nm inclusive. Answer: 12.22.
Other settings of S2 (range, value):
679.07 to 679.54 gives 11.8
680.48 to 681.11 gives 12.14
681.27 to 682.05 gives 11.87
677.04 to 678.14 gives 11.97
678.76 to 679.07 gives 12.21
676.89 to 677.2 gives 12.01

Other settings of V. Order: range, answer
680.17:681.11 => 12.51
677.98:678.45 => 12.43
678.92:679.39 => 12.36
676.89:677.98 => 12.63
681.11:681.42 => 12.27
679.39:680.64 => 12.42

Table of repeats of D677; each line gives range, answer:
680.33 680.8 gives 12.3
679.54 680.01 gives 12.1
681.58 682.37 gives 11.9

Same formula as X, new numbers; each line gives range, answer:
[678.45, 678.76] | 12.31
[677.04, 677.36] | 12.45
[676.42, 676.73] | 12.35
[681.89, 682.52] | 12.33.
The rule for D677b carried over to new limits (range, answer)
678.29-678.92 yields 12.16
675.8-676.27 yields 11.95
